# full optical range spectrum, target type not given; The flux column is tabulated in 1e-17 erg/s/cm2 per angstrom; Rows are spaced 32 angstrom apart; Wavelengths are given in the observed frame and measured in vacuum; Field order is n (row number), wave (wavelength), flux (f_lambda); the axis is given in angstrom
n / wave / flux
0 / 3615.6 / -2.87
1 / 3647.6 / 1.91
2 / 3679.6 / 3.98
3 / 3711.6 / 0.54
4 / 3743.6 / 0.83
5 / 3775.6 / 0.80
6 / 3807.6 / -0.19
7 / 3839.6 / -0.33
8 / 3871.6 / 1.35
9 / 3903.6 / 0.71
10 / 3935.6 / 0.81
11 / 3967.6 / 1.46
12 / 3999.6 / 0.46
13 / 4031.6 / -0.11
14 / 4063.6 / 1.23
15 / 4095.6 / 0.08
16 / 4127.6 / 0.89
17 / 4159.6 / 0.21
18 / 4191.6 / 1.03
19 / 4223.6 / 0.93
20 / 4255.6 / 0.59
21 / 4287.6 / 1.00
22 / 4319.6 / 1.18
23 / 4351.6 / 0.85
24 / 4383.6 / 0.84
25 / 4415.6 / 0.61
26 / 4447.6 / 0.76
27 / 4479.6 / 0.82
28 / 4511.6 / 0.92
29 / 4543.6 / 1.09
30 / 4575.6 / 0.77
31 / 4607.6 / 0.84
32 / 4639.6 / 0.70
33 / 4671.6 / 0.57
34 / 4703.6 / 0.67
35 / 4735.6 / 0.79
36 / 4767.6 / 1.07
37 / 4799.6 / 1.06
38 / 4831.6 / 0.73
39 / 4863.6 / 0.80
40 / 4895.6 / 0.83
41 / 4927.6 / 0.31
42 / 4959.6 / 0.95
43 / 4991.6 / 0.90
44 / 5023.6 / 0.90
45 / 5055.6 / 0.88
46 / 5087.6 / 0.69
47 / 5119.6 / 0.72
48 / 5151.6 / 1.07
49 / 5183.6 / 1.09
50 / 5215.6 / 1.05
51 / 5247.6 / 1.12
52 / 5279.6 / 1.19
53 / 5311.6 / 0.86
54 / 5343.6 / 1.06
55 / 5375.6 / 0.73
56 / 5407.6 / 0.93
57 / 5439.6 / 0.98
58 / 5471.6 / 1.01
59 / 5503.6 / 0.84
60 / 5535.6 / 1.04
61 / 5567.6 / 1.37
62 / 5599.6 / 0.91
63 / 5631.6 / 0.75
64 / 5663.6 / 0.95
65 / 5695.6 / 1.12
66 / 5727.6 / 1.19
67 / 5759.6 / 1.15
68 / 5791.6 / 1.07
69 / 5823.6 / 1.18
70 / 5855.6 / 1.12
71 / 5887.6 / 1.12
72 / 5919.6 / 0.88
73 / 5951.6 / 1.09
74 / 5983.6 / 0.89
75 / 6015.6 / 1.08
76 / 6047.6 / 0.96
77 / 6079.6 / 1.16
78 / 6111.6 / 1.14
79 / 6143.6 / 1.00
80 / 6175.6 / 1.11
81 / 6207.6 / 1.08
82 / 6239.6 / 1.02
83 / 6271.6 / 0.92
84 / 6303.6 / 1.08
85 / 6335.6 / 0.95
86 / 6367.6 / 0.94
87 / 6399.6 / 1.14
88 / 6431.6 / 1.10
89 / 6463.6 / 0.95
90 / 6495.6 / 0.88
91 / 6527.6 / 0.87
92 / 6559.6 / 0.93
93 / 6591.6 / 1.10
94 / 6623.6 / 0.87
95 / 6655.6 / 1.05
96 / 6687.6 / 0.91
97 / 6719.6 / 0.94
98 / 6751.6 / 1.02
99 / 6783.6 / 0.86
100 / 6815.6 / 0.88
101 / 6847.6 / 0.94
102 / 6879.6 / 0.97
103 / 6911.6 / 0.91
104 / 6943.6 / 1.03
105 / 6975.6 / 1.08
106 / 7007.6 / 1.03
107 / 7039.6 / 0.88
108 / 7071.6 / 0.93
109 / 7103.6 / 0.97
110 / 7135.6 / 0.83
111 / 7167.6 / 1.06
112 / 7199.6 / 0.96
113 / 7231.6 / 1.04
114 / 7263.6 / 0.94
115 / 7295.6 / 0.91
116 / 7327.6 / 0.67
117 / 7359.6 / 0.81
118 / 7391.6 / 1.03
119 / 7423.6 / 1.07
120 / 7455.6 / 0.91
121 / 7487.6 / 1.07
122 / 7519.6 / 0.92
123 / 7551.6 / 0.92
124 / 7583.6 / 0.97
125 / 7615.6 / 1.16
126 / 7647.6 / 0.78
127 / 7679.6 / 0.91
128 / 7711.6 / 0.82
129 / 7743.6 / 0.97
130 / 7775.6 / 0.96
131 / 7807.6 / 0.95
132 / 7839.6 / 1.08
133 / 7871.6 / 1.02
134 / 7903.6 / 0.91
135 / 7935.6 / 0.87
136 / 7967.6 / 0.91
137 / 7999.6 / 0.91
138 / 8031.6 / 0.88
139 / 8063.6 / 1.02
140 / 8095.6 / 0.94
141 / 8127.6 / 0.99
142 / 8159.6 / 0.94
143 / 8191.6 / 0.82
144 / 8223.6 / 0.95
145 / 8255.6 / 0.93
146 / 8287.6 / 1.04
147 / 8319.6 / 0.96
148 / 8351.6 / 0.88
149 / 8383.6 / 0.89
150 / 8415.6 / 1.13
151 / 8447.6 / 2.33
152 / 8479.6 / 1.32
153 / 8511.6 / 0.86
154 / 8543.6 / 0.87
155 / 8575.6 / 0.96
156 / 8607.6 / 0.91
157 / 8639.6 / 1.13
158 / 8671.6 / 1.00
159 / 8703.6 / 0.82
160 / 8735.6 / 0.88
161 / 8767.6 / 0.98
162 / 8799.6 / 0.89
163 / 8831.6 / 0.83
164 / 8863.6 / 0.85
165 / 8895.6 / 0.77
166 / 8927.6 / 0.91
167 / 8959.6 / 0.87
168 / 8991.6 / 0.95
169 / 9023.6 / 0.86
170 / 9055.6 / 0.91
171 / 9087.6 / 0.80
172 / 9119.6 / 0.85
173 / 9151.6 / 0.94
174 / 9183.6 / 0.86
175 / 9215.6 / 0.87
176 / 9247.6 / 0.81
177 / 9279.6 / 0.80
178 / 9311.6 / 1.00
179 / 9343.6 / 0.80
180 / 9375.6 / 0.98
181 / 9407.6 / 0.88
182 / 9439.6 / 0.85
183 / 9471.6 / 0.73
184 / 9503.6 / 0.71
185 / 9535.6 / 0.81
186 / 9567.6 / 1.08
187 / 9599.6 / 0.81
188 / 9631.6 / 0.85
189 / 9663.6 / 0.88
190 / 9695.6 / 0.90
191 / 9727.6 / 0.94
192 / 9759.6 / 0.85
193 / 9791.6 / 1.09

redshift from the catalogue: 0.29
